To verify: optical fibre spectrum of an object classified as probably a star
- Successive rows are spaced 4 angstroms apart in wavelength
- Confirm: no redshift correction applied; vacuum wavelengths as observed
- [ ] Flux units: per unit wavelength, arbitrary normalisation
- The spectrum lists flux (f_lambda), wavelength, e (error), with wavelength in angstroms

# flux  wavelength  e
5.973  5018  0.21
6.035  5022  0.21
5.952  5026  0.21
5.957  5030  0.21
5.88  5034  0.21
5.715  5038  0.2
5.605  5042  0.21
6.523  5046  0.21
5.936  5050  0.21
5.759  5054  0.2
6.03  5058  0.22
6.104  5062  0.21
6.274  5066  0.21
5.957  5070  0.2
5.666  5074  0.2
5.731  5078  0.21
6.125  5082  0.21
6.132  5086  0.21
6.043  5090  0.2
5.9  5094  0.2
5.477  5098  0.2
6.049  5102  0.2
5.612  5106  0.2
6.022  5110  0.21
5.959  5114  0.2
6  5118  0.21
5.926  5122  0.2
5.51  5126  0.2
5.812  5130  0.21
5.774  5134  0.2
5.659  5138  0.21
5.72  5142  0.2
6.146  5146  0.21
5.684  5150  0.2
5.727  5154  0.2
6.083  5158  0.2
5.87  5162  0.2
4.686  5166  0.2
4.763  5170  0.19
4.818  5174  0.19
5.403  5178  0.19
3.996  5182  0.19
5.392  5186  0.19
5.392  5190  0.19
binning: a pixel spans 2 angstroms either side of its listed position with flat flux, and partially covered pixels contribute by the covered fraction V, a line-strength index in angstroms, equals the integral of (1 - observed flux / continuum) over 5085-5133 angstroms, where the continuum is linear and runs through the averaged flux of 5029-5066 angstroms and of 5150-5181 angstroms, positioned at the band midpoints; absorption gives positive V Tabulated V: -2.0 angstroms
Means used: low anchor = 5.96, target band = 5.86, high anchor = 5.31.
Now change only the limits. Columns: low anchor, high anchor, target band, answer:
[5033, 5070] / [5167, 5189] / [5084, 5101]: -0.8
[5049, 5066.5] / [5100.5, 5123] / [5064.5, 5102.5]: 0.3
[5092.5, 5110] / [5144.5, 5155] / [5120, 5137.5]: 0.2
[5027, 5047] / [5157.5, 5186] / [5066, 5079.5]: -0.4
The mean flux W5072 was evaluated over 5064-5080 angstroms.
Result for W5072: 5.91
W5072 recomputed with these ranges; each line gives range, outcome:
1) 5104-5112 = 5.82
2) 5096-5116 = 5.82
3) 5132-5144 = 5.72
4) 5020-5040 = 5.91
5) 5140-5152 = 5.85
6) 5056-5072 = 6.09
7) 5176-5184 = 4.7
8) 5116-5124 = 5.96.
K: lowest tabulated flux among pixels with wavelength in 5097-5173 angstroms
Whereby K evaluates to 4.686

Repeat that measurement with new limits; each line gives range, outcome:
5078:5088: 5.731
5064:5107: 5.477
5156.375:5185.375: 3.996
